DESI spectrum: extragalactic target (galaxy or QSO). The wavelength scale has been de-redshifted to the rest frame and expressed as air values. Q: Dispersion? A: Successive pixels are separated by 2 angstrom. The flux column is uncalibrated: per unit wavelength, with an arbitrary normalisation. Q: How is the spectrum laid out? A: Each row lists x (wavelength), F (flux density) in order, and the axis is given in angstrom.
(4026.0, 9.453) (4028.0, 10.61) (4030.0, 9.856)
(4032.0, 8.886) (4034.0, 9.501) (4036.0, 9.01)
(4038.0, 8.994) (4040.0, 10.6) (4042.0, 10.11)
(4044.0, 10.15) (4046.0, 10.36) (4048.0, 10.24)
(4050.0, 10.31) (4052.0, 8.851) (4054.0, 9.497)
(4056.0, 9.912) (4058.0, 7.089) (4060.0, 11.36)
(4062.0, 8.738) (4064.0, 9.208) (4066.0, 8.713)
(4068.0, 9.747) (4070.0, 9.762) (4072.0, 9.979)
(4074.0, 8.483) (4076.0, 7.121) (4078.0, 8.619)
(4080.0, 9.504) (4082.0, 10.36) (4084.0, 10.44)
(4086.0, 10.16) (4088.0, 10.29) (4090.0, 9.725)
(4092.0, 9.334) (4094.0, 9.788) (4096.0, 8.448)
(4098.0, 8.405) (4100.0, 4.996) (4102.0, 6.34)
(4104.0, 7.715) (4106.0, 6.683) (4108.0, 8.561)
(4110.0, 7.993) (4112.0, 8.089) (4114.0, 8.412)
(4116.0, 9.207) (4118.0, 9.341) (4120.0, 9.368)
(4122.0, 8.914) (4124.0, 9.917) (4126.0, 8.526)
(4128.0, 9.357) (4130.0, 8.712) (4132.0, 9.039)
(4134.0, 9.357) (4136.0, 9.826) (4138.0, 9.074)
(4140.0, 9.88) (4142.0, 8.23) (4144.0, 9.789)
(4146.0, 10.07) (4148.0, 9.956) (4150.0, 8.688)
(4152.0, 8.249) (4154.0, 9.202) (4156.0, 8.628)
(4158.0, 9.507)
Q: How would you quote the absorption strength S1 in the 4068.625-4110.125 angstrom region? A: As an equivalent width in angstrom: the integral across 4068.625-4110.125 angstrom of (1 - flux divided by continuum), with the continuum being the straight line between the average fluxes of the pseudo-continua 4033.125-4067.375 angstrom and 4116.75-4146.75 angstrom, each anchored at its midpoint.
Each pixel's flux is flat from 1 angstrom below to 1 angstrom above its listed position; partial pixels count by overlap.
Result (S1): 3.1 angstrom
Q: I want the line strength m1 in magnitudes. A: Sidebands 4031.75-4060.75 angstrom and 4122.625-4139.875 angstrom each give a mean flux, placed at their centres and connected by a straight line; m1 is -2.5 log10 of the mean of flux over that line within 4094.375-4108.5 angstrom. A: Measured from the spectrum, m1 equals 0.26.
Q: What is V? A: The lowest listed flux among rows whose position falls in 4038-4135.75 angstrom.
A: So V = 4.996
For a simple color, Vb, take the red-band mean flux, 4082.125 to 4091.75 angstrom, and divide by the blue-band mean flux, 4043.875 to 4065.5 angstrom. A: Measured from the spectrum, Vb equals 1.1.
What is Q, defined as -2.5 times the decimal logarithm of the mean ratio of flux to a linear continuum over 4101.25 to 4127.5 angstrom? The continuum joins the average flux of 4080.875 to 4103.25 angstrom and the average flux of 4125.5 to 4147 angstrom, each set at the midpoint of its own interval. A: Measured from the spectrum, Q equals 0.08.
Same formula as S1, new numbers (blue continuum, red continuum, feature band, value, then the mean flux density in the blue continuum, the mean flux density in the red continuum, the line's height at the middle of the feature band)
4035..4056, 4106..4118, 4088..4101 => 0.27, 9.82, 8.38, 8.76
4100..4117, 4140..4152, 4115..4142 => -2.17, 7.71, 9.3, 8.56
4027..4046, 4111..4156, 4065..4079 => 0.92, 9.78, 9.13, 9.54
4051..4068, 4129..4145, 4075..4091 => -0.54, 9.2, 9.24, 9.22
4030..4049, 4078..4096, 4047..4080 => 1.84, 9.77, 9.79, 9.78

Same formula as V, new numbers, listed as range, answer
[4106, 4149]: 6.683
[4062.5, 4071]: 8.713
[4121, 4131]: 8.526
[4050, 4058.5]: 7.089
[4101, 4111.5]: 6.34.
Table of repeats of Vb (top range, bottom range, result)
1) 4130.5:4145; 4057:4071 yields 1.01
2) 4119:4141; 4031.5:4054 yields 0.95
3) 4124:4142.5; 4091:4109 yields 1.18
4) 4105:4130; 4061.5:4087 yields 0.93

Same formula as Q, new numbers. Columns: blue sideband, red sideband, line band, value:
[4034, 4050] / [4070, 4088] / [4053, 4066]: 0.05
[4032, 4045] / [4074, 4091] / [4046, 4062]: 0.00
